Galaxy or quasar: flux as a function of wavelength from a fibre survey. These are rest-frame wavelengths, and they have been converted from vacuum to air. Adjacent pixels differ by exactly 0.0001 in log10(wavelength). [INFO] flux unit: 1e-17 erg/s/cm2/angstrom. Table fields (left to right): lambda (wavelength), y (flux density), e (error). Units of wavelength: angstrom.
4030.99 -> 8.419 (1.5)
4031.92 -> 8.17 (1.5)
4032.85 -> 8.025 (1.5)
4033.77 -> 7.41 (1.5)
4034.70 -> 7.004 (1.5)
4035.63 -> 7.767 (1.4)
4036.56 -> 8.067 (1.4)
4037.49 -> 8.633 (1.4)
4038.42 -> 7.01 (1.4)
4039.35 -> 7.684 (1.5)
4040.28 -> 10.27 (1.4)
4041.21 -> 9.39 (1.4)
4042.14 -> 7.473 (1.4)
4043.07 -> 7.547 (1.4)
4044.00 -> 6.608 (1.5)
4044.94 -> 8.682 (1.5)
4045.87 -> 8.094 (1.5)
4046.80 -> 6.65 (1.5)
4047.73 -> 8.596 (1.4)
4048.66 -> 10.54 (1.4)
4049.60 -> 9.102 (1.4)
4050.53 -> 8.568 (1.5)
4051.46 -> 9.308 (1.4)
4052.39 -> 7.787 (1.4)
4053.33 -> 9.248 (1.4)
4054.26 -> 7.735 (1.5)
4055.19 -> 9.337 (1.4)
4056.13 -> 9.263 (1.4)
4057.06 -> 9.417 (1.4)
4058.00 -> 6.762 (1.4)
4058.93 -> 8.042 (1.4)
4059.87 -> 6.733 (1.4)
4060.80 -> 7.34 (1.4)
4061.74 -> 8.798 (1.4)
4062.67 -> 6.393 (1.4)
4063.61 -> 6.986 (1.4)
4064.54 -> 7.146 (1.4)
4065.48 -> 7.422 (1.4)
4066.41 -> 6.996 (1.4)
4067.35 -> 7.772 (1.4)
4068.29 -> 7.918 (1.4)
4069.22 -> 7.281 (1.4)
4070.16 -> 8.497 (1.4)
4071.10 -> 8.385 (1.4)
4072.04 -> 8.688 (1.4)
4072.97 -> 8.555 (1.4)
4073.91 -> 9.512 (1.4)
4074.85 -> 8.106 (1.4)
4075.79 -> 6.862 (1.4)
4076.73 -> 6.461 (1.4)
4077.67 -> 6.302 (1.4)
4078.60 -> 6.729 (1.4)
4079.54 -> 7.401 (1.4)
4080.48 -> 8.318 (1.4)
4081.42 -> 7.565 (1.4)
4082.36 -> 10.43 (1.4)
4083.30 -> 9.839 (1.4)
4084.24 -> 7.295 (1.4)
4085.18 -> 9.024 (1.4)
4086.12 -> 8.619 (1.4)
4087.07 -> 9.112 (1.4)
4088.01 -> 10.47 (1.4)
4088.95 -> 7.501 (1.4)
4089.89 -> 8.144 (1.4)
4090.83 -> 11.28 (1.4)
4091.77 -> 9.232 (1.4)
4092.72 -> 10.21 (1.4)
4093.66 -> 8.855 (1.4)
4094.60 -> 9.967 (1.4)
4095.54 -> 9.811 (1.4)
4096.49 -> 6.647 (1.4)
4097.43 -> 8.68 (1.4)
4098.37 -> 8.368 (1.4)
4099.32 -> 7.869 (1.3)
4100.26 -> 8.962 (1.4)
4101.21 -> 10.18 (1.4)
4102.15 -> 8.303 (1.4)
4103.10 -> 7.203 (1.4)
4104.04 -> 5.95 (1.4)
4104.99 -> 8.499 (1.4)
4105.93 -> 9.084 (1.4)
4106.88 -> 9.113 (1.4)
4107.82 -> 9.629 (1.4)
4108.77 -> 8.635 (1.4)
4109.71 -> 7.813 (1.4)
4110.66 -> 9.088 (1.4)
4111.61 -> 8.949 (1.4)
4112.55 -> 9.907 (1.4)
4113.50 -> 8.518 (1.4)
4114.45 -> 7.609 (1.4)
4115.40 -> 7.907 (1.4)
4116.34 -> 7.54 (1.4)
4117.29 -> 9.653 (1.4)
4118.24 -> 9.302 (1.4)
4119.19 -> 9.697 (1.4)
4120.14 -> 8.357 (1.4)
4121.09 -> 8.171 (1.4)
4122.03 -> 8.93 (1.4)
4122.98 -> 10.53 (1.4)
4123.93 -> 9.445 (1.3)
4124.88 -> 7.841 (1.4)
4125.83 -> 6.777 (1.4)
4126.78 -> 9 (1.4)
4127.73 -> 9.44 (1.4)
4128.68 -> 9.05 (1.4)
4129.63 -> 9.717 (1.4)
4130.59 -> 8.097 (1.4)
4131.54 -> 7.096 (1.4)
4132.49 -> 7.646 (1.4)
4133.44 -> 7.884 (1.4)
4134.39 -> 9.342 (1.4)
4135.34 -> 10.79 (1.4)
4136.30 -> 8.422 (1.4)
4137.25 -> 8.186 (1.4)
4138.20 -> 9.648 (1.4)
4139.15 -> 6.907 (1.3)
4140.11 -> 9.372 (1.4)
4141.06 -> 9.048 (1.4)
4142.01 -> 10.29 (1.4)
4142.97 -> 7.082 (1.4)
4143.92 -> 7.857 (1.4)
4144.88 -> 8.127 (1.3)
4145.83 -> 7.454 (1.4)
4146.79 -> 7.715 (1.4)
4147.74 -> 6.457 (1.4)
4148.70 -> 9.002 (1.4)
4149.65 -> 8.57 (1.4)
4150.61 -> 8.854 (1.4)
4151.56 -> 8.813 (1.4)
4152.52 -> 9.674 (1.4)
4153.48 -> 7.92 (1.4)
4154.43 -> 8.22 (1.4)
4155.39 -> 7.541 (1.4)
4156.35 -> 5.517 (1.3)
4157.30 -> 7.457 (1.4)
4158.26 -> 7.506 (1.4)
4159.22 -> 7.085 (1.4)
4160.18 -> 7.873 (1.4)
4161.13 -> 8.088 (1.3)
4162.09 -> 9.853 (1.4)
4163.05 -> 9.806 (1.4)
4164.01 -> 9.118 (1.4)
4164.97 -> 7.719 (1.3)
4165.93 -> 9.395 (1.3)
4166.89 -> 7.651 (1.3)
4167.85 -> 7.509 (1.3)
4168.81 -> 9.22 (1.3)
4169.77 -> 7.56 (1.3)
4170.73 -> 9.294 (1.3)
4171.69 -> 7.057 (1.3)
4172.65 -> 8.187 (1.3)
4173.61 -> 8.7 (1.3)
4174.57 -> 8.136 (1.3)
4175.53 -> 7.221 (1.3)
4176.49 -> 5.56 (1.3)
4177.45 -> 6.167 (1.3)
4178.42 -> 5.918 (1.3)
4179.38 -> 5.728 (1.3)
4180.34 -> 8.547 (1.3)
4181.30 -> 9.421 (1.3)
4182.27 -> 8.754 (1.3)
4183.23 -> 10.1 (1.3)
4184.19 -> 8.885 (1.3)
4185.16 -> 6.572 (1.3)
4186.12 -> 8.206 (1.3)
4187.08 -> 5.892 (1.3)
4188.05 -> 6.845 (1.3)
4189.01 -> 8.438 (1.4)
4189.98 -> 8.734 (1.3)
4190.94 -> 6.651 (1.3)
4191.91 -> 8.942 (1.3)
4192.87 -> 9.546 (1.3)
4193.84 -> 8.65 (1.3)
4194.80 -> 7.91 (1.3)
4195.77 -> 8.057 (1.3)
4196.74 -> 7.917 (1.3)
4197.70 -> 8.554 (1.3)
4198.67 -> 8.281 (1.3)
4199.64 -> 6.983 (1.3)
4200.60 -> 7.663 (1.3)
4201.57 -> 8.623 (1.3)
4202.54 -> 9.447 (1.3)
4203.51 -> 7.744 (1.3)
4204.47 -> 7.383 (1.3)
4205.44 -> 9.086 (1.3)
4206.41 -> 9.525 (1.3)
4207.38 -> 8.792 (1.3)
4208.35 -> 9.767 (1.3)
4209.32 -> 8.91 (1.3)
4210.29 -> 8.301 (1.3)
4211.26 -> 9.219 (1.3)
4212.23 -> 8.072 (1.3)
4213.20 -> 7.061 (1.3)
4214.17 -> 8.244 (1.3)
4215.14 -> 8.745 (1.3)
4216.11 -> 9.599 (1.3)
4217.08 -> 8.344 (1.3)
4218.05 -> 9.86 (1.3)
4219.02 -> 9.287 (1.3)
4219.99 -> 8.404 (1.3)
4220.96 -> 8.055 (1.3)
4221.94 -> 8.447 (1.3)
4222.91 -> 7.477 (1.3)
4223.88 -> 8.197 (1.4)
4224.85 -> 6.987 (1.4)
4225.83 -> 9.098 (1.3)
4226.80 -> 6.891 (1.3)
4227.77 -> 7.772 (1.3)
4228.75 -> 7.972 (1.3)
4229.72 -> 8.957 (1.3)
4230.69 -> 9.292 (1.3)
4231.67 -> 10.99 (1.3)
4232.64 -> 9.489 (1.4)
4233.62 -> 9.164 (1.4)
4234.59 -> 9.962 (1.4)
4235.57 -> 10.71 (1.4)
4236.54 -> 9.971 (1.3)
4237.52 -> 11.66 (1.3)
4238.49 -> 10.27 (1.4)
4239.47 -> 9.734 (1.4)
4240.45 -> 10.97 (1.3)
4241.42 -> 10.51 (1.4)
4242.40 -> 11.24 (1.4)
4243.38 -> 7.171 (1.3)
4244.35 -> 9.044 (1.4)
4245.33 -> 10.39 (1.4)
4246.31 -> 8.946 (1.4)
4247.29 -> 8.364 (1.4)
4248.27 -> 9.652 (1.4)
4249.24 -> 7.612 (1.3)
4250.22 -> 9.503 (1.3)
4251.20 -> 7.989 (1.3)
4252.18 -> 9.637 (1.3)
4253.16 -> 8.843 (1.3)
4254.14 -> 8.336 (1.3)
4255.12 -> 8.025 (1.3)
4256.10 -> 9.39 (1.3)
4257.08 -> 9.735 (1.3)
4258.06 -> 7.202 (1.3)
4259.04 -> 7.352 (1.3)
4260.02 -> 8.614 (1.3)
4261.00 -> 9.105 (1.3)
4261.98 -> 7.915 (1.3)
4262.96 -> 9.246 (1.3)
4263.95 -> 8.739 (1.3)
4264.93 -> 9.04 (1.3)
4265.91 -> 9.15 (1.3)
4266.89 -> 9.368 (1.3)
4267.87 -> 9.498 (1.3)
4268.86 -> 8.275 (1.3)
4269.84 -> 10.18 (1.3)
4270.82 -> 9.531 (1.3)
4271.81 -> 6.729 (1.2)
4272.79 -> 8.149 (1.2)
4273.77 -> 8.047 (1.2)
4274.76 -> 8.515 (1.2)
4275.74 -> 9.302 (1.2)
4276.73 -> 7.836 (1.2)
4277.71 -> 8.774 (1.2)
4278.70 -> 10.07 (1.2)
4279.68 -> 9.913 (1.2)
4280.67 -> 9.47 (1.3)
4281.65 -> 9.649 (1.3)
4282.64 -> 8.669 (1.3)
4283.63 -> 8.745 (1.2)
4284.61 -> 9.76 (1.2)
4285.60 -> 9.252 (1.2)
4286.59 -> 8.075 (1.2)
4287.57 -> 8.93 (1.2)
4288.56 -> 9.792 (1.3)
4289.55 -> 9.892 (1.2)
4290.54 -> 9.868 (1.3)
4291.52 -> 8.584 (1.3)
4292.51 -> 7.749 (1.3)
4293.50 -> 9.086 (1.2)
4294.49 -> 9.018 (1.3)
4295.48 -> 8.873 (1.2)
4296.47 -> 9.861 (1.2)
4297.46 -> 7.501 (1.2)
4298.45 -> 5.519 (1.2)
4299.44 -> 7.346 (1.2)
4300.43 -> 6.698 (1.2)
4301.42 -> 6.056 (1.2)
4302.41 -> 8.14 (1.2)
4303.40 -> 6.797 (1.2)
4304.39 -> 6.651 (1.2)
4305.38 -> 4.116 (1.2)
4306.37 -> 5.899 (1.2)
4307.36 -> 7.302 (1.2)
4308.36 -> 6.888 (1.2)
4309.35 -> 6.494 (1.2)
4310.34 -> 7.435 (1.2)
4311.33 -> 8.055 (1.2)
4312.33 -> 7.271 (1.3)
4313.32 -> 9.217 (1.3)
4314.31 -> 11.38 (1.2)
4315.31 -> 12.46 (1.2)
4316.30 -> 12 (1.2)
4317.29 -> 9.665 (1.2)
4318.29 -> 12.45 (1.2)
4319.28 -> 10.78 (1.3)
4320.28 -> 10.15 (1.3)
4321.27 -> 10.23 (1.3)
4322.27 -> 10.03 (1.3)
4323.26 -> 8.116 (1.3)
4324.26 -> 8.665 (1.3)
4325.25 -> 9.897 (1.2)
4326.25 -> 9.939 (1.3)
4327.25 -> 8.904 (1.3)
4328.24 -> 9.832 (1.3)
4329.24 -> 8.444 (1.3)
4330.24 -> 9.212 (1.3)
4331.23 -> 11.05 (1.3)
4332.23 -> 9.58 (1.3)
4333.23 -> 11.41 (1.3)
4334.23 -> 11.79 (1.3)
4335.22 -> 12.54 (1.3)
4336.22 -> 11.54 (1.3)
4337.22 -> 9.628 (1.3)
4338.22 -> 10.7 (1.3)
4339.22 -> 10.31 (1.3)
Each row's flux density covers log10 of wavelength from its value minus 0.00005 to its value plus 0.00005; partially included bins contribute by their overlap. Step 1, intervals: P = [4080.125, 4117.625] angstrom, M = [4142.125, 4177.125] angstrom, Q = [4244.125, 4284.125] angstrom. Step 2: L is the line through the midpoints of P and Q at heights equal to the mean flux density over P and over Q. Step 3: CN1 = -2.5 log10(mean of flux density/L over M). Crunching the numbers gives 0.10 mag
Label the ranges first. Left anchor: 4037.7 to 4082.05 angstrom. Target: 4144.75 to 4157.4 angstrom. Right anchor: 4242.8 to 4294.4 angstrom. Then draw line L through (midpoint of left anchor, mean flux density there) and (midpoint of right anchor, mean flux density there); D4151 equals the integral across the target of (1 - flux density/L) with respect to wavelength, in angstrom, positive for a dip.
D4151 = 0.63 angstrom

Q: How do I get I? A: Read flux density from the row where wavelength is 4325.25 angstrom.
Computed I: 9.897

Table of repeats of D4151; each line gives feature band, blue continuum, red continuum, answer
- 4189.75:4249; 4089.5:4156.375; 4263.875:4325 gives -1.24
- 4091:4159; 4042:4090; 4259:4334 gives -1.92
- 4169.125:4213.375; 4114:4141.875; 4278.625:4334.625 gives 3.49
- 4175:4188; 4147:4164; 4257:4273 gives 1.32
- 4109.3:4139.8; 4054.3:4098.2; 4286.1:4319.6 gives -1.40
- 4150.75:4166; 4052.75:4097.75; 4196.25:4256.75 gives 0.71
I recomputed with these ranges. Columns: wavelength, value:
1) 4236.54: 9.971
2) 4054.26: 7.735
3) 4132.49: 7.646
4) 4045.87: 8.094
